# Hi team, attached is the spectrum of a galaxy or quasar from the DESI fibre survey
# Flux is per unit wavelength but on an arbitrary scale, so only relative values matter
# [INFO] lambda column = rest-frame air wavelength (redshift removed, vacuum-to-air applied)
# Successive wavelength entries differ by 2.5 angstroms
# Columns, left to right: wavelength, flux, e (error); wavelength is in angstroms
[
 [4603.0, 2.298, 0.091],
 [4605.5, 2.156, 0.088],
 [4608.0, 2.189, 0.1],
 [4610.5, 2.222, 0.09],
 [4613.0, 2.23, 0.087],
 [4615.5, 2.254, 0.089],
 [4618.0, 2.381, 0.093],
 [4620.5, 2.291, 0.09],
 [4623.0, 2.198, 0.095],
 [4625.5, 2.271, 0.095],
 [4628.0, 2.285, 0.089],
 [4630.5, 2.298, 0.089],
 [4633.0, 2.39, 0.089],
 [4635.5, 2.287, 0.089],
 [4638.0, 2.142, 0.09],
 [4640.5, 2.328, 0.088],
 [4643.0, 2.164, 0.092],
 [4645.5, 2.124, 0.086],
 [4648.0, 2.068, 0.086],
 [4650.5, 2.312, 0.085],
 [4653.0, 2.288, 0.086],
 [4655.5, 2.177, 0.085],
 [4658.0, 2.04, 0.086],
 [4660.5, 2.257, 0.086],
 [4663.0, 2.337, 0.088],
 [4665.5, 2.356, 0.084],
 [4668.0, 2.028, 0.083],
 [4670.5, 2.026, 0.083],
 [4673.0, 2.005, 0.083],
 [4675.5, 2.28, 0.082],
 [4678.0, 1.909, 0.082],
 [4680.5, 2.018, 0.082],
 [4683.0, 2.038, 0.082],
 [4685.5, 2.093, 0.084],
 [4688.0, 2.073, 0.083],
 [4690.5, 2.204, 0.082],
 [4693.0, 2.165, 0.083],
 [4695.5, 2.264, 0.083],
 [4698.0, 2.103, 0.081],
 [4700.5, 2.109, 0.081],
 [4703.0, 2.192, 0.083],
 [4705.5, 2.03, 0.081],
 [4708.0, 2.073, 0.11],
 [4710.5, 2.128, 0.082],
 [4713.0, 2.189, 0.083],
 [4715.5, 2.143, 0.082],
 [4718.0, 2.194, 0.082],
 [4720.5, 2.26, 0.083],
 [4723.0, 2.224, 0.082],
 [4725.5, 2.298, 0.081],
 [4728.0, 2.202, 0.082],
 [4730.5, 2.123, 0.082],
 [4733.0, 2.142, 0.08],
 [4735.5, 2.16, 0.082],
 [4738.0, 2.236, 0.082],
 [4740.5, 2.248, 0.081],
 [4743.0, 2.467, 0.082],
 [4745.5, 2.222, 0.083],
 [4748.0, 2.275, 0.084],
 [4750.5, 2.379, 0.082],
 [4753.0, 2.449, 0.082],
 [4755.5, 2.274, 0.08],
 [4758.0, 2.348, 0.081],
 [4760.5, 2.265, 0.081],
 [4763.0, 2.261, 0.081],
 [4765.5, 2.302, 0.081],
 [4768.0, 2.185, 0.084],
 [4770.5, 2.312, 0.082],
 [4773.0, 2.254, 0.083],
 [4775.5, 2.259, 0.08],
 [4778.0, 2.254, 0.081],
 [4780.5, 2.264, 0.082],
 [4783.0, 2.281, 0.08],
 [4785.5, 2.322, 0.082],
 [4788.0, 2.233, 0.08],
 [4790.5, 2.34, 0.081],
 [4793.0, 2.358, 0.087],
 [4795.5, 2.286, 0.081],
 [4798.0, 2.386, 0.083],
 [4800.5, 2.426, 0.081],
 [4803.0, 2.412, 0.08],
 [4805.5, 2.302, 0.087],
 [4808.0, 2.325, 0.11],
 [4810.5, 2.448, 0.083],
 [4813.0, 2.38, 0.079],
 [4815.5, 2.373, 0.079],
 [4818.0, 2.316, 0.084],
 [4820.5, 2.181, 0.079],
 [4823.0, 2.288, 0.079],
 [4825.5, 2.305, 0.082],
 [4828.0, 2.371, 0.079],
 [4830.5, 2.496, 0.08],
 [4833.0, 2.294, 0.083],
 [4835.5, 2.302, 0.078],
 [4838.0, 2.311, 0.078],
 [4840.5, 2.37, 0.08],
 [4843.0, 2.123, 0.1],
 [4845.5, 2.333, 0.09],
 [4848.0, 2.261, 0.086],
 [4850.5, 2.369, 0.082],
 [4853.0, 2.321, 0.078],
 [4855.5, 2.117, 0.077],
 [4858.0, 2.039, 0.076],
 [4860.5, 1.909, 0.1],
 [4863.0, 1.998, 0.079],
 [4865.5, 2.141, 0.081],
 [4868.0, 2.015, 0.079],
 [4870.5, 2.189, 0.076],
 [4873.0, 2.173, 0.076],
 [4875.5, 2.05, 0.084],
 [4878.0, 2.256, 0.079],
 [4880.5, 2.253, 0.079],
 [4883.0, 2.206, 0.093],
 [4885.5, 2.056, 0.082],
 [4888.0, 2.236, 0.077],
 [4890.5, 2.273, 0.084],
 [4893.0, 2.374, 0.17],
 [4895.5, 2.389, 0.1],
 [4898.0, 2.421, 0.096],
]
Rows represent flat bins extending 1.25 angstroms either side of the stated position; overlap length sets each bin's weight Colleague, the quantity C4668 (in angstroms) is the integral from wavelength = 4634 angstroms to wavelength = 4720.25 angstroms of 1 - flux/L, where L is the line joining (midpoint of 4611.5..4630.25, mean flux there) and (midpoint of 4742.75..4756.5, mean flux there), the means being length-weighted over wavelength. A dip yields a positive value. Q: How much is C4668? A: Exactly 5.5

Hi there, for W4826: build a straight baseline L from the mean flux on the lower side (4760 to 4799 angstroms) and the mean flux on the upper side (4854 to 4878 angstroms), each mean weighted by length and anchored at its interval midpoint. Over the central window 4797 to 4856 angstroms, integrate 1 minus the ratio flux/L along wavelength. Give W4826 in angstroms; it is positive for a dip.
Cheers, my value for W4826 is -4.2 angstroms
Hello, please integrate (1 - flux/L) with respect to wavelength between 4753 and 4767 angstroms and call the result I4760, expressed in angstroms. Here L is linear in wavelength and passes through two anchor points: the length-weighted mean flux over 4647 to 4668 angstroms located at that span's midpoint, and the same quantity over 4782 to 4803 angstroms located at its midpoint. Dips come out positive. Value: 0.0 angstroms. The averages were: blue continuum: 2.22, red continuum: 2.33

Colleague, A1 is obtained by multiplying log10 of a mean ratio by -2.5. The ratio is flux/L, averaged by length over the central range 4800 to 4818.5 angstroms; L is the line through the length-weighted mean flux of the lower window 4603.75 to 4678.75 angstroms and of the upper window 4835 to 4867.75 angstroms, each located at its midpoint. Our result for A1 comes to -0.08 mag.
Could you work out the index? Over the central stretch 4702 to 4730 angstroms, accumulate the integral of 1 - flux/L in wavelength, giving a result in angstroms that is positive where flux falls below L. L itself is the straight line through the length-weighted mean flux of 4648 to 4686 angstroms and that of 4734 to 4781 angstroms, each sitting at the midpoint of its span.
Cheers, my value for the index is 0.6 angstroms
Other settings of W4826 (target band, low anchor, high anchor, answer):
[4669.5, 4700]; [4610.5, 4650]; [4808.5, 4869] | 2.0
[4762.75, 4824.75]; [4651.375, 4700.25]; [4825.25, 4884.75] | -3.4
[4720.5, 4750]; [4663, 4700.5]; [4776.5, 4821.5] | -0.4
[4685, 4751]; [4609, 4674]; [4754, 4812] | 2.3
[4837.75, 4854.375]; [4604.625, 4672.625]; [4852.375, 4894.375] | -1.0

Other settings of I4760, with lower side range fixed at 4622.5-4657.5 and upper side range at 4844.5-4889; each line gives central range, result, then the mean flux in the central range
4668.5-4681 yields 1.0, 2.05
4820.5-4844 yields -1.5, 2.31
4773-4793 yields -0.9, 2.28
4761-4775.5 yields -0.5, 2.26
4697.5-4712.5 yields 0.7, 2.11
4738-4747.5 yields -0.4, 2.3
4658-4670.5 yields 0.1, 2.2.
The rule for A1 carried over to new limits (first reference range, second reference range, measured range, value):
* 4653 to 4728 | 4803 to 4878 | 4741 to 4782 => -0.05 mag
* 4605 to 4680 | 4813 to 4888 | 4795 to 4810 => -0.07 mag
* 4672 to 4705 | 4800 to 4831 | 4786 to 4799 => -0.01 mag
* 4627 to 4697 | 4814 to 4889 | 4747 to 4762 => -0.06 mag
